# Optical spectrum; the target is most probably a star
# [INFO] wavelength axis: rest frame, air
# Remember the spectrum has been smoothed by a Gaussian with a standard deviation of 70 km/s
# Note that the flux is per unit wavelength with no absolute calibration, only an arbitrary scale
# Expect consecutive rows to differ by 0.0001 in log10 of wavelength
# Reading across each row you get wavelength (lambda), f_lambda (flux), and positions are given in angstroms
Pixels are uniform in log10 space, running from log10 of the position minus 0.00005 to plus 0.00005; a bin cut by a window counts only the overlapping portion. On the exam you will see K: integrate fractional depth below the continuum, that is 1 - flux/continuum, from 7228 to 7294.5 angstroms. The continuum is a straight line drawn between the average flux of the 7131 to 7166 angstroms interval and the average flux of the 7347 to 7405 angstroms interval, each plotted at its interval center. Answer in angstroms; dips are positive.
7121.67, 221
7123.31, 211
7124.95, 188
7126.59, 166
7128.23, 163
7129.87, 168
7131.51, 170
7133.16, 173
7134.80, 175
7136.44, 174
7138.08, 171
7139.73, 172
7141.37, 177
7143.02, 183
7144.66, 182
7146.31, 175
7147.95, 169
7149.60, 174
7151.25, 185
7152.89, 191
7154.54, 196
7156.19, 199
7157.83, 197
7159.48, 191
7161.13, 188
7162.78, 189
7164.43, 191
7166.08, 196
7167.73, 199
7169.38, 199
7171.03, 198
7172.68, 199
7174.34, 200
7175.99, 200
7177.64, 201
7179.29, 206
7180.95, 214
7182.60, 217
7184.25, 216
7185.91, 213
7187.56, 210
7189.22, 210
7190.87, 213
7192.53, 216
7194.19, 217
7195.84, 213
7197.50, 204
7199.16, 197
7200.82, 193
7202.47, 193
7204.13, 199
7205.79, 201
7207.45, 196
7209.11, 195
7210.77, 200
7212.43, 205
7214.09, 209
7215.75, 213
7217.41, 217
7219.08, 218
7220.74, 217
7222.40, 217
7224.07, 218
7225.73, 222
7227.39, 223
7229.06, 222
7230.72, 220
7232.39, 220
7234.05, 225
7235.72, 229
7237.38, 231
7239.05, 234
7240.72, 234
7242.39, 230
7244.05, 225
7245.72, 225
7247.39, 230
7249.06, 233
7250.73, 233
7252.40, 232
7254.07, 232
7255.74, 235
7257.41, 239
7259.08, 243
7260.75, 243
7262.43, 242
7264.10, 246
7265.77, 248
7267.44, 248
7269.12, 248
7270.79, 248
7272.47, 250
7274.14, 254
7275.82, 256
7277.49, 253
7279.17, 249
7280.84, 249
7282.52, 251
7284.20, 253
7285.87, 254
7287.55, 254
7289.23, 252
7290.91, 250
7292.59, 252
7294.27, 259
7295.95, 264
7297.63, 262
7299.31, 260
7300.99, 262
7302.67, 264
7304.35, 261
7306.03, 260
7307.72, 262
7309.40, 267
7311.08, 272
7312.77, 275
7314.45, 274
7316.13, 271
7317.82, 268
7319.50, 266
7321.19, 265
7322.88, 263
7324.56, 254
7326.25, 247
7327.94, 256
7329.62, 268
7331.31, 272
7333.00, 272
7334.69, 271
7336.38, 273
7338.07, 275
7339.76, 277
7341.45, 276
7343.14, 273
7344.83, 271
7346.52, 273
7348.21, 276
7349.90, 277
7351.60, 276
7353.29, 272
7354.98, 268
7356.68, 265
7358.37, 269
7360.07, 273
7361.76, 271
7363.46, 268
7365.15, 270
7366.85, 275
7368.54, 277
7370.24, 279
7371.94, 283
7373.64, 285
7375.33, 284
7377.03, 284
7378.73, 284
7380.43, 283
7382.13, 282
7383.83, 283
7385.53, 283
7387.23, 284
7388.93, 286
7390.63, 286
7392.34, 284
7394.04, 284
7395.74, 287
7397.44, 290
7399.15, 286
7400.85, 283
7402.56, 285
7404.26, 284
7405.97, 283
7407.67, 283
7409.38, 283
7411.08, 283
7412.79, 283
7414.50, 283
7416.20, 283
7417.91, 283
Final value -2.9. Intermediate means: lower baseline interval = 182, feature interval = 241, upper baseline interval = 280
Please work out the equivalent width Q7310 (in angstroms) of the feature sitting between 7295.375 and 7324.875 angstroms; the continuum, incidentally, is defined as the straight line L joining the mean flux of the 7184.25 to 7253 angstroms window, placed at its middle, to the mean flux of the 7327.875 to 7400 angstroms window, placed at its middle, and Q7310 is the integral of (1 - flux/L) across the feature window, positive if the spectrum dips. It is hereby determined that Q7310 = -1.2 angstroms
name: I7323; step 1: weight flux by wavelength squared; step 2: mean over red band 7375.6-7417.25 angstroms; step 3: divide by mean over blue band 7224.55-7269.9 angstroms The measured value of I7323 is 1.3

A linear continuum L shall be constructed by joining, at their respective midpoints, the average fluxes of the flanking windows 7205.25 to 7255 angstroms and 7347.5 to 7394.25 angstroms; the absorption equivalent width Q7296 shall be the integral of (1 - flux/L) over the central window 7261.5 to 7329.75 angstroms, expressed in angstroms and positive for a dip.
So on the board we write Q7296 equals -2.8 angstroms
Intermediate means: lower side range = 220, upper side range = 278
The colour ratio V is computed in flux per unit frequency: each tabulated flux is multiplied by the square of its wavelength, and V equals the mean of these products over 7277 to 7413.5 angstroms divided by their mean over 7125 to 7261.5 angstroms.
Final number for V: 1.4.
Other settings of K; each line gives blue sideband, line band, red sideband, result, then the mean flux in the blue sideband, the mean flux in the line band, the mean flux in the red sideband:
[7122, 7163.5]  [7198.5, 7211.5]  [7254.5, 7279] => 1.1 angstroms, 182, 197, 246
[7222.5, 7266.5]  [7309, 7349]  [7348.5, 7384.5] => -1.0 angstroms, 231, 269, 277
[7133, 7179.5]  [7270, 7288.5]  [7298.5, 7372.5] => -0.6 angstroms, 188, 252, 269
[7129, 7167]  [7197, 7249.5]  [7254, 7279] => 1.8 angstroms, 182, 215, 246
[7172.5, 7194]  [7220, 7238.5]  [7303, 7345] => 0.5 angstroms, 209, 222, 267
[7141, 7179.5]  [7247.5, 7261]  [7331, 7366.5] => -0.2 angstroms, 191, 236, 272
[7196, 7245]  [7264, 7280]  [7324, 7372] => -0.9 angstroms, 214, 250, 271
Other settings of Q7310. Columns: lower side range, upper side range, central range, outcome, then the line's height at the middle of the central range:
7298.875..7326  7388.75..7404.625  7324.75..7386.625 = 0.3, 275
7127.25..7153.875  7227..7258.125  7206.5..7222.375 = 0.5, 214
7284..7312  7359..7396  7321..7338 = 0.2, 268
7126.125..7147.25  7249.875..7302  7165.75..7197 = -1.6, 198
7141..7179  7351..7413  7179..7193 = -0.8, 201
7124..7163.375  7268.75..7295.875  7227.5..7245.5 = 0.1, 228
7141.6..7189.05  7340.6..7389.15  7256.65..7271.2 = -0.6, 236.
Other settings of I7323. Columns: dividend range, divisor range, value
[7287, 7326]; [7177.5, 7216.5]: 1.31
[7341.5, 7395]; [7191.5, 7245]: 1.35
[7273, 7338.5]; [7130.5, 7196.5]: 1.40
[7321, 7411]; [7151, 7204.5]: 1.44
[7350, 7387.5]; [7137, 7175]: 1.56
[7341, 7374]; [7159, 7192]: 1.42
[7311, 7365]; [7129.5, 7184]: 1.50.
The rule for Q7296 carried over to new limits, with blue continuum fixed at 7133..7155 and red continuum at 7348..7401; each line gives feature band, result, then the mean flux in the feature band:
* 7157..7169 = -0.4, 193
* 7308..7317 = -0.7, 271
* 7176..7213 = -1.0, 206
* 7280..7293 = -0.6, 252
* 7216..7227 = -0.3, 218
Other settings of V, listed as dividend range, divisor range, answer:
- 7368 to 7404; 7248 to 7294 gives 1.19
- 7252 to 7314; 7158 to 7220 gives 1.28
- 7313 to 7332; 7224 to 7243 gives 1.20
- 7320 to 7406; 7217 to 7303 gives 1.18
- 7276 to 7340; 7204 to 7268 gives 1.19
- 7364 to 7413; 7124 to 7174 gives 1.65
